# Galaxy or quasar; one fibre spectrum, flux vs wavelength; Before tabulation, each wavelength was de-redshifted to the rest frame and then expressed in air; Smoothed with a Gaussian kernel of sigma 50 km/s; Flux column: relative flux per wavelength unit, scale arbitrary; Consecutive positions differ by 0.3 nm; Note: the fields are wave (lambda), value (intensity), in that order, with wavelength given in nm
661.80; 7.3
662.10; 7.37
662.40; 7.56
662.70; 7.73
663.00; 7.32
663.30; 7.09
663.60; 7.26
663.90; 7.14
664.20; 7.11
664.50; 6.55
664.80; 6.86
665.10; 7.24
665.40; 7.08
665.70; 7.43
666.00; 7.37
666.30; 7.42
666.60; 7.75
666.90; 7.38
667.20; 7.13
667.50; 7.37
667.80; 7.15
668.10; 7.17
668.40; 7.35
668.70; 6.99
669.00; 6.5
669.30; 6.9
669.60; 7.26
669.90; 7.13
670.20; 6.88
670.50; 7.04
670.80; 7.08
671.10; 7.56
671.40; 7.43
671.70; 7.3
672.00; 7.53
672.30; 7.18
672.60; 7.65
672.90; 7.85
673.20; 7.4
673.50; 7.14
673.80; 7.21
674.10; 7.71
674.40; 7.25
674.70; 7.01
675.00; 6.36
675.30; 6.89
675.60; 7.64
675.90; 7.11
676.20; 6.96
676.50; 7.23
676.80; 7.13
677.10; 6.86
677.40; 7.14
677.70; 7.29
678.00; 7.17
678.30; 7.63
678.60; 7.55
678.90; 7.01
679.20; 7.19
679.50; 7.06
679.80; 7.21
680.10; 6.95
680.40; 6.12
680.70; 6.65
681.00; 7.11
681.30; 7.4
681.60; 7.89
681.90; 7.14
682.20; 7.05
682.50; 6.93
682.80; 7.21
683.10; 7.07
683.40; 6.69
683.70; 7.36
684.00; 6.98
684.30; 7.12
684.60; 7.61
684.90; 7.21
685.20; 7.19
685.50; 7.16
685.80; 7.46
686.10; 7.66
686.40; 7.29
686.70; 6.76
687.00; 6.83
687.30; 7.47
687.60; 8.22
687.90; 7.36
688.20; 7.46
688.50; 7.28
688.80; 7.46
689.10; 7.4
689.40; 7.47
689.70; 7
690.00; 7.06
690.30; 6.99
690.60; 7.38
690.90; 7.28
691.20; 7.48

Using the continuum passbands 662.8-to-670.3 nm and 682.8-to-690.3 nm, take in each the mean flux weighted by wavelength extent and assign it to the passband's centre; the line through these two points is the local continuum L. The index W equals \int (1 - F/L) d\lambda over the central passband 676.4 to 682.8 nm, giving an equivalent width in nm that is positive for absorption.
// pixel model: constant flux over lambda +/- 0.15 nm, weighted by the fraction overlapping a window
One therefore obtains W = 0.09 nm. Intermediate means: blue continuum 7.16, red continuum 7.27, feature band 7.13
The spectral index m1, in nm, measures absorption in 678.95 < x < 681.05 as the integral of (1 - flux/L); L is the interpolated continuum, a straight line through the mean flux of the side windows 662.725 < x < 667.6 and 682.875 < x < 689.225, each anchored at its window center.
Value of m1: 0.109 nm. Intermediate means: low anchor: 7.23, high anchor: 7.29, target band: 6.89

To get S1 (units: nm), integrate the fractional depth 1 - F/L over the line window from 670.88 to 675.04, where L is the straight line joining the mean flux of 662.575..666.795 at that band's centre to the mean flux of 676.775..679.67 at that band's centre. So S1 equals -0.07 nm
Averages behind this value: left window 7.24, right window 7.21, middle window 7.35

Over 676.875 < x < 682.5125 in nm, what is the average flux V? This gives 7.13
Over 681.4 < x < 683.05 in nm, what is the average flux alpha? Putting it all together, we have 7.24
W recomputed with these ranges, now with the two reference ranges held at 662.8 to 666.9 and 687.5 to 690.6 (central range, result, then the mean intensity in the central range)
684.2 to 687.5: 0.03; 7.27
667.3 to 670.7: 0.08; 7.07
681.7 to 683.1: 0.04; 7.11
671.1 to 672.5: -0.03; 7.39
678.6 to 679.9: 0.02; 7.16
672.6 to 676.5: 0.02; 7.23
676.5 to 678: 0.03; 7.12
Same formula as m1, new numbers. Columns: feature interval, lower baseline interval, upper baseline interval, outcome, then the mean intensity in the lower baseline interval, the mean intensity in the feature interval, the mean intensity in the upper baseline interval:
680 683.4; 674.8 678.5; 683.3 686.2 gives 0.08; 7.12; 7.03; 7.25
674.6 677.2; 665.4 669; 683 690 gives 0.09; 7.27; 7.02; 7.28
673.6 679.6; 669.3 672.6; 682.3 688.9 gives 0.06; 7.24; 7.17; 7.26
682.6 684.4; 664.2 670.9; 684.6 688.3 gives 0.06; 7.14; 7.07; 7.35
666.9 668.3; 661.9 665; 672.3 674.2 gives 0.02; 7.2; 7.23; 7.46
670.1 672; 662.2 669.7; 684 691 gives -0.01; 7.21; 7.25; 7.3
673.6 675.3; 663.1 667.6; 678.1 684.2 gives 0.02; 7.21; 7.09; 7.11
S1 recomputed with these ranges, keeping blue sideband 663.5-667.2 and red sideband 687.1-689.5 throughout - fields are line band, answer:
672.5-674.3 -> -0.042 nm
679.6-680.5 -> 0.071 nm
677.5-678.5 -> 0.001 nm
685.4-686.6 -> 0.016 nm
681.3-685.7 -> 0.144 nm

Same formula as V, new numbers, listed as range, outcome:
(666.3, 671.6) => 7.19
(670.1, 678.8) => 7.25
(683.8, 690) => 7.31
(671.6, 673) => 7.5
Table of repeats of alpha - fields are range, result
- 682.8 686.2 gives 7.22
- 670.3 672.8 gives 7.35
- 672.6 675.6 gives 7.25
